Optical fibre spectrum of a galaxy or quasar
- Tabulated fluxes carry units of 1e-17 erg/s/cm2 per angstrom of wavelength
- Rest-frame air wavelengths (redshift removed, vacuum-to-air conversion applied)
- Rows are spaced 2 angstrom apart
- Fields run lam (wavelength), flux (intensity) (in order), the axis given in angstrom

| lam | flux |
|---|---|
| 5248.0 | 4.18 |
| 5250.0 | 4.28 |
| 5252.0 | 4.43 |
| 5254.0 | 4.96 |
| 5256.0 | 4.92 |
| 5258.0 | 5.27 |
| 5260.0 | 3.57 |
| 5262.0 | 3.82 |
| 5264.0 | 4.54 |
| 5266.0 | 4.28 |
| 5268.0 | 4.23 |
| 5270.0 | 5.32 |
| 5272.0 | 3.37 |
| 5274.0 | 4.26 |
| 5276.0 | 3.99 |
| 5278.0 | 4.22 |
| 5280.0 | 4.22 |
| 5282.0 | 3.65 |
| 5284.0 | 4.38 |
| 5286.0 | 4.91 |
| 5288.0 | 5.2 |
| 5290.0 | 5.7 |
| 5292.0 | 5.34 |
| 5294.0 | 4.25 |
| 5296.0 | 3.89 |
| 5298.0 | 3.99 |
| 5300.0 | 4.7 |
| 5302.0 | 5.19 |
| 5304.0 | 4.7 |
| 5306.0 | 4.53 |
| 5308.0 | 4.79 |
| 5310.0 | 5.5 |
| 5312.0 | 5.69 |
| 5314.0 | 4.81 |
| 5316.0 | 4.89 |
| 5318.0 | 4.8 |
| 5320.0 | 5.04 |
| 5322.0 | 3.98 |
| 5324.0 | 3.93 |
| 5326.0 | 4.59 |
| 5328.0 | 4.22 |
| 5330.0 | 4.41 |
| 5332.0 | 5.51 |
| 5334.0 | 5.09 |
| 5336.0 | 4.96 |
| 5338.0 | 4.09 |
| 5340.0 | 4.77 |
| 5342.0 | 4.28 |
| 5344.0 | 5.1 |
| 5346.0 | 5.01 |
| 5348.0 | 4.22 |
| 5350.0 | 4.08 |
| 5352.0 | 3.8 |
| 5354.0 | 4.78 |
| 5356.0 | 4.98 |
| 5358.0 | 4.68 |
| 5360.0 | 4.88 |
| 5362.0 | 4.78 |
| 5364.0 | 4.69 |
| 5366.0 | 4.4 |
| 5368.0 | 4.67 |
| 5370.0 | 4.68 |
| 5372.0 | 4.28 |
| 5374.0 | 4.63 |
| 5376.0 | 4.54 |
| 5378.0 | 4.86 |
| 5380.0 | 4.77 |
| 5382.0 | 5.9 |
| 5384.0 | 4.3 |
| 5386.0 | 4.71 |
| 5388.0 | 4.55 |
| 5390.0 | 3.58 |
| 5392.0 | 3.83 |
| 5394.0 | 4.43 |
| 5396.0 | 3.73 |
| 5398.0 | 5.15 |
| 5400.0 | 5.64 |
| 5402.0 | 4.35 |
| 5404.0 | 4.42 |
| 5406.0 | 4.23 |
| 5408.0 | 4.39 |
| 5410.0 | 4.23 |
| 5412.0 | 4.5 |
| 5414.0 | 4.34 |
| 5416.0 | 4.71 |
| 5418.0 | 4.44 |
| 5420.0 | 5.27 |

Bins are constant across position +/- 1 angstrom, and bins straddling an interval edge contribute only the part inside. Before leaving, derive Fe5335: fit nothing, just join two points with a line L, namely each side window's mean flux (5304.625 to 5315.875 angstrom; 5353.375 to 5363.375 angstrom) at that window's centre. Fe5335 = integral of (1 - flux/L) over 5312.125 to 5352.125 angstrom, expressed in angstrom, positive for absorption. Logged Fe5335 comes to 2.6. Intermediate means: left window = 5.04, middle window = 4.62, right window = 4.82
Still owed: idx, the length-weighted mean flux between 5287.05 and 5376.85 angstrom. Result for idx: 4.69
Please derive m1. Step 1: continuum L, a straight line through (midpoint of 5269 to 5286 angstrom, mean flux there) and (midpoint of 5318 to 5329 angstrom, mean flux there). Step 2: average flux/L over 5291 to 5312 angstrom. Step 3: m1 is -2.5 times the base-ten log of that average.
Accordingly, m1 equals -0.10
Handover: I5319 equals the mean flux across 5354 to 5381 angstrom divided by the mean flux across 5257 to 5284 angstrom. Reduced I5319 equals 1.11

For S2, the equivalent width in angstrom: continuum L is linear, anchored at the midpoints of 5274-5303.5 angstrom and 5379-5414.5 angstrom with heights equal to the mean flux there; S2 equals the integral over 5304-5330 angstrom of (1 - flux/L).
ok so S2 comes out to -1.1 angstrom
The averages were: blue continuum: 4.54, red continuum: 4.51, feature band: 4.72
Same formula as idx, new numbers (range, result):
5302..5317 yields 5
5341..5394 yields 4.57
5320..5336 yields 4.59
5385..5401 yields 4.45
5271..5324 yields 4.6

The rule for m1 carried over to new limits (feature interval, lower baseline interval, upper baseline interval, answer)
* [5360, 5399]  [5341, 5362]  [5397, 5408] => 0.02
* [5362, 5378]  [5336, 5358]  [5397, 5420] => -0.01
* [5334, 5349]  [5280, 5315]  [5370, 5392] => 0.00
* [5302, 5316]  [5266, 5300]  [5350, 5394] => -0.12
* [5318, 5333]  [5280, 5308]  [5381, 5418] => 0.01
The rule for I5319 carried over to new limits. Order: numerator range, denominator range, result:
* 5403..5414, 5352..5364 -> 0.92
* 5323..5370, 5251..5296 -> 1.03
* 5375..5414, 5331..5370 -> 0.97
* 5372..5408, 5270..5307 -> 1.01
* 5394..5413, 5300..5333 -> 0.94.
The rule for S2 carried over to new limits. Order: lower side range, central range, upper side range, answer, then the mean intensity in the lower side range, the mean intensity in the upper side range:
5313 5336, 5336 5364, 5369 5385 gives 0.7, 4.67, 4.75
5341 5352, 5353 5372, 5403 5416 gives -1.1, 4.47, 4.38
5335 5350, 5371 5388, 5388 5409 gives -1.1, 4.6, 4.38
